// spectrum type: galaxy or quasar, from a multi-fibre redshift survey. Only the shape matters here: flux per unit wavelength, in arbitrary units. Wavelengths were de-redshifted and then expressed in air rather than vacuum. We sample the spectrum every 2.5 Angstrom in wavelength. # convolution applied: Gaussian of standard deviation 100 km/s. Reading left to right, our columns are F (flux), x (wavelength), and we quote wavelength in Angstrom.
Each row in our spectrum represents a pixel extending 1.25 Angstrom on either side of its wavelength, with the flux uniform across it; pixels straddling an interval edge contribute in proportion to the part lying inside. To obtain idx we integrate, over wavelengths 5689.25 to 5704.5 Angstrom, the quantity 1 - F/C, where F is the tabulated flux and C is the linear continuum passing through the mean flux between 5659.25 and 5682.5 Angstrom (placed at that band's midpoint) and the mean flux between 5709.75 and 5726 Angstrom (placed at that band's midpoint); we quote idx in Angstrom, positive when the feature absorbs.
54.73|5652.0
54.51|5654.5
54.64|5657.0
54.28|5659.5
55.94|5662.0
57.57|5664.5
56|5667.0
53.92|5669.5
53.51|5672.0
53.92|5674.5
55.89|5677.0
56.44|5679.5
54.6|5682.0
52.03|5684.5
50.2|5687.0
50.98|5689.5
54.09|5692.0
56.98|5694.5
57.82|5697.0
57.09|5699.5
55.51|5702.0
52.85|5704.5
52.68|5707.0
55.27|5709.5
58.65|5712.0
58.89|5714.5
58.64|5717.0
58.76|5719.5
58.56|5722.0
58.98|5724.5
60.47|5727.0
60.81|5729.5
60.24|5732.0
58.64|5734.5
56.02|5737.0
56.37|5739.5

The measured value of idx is 0.4 Angstrom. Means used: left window 55.3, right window 58.6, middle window 55.5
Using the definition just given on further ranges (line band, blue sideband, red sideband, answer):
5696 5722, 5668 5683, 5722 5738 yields 0.4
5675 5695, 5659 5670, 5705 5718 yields 0.8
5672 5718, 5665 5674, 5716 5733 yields 1.5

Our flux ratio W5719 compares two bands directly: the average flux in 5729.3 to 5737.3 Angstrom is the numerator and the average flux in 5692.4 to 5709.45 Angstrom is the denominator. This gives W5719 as 1.1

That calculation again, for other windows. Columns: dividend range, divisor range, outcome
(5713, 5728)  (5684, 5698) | 1.10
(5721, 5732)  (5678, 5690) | 1.13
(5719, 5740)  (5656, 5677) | 1.07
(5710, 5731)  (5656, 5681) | 1.07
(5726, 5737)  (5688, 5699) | 1.08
